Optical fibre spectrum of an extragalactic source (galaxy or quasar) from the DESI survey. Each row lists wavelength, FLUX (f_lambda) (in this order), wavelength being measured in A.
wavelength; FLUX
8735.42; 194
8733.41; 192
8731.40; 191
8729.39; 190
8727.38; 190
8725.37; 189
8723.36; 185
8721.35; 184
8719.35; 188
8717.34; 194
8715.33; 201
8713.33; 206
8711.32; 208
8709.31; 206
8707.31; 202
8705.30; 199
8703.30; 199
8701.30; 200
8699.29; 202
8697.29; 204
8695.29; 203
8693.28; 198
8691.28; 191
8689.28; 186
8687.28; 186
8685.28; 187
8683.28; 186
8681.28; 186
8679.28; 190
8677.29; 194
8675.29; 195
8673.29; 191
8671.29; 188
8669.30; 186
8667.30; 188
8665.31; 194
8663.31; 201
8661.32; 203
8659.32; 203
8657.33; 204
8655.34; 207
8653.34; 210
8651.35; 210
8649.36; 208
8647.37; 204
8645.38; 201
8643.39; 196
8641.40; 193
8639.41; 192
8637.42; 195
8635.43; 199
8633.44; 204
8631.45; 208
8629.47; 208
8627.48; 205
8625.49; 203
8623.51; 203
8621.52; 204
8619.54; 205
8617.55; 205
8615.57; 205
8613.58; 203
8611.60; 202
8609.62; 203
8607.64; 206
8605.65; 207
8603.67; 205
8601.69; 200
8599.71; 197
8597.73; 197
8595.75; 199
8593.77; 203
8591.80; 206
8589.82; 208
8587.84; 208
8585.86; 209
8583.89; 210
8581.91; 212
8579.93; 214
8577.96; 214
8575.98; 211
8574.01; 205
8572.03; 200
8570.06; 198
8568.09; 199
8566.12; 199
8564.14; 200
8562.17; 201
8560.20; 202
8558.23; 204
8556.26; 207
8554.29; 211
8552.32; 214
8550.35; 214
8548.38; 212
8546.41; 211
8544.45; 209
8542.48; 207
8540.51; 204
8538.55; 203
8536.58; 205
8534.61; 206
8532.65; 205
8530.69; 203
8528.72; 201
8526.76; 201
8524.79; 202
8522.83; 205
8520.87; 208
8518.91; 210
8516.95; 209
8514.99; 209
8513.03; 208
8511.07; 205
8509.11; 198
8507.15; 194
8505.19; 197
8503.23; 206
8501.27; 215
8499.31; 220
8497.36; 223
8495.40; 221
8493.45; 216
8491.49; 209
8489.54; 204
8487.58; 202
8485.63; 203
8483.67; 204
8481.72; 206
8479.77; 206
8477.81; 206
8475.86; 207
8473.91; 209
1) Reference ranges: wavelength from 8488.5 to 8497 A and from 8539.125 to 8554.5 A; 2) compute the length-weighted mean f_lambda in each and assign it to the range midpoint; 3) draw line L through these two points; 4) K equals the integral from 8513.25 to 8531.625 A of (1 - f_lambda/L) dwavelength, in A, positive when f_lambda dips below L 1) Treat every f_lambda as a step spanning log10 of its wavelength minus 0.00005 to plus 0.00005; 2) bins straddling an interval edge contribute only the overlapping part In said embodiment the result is 0.5 A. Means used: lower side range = 213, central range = 205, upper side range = 210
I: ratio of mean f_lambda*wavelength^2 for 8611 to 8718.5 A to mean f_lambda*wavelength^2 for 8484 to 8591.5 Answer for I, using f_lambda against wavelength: 1.0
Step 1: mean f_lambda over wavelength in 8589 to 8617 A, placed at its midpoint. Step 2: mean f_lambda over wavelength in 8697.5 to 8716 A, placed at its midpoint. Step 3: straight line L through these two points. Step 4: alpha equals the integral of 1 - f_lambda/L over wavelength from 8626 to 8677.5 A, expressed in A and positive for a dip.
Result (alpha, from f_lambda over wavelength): 0.8 A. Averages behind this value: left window 203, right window 203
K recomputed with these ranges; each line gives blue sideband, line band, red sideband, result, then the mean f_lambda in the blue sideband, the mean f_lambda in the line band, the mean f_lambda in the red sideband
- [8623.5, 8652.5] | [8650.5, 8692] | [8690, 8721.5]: 1.28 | 202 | 195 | 199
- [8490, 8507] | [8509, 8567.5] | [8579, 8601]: 0.97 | 212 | 206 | 206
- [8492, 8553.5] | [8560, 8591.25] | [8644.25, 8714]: -0.20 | 208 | 206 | 198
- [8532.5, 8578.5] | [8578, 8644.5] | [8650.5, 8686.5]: -0.93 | 206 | 204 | 196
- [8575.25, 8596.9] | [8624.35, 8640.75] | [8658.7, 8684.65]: -0.15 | 208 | 202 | 192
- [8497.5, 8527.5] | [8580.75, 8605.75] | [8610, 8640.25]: -0.11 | 206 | 205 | 203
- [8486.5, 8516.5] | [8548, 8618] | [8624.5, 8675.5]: -0.50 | 208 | 205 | 200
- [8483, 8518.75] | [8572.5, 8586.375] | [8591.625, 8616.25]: -0.45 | 208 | 210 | 202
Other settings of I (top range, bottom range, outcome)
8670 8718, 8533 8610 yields 0.98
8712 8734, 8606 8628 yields 0.96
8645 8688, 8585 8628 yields 0.98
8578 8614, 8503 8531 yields 1.03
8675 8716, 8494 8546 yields 0.99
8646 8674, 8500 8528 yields 1.01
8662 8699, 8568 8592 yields 0.95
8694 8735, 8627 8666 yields 0.99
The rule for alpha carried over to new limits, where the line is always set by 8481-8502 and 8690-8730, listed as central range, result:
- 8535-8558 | -0.1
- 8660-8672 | 0.4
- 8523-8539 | 0.4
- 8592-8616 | 0.2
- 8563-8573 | 0.3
